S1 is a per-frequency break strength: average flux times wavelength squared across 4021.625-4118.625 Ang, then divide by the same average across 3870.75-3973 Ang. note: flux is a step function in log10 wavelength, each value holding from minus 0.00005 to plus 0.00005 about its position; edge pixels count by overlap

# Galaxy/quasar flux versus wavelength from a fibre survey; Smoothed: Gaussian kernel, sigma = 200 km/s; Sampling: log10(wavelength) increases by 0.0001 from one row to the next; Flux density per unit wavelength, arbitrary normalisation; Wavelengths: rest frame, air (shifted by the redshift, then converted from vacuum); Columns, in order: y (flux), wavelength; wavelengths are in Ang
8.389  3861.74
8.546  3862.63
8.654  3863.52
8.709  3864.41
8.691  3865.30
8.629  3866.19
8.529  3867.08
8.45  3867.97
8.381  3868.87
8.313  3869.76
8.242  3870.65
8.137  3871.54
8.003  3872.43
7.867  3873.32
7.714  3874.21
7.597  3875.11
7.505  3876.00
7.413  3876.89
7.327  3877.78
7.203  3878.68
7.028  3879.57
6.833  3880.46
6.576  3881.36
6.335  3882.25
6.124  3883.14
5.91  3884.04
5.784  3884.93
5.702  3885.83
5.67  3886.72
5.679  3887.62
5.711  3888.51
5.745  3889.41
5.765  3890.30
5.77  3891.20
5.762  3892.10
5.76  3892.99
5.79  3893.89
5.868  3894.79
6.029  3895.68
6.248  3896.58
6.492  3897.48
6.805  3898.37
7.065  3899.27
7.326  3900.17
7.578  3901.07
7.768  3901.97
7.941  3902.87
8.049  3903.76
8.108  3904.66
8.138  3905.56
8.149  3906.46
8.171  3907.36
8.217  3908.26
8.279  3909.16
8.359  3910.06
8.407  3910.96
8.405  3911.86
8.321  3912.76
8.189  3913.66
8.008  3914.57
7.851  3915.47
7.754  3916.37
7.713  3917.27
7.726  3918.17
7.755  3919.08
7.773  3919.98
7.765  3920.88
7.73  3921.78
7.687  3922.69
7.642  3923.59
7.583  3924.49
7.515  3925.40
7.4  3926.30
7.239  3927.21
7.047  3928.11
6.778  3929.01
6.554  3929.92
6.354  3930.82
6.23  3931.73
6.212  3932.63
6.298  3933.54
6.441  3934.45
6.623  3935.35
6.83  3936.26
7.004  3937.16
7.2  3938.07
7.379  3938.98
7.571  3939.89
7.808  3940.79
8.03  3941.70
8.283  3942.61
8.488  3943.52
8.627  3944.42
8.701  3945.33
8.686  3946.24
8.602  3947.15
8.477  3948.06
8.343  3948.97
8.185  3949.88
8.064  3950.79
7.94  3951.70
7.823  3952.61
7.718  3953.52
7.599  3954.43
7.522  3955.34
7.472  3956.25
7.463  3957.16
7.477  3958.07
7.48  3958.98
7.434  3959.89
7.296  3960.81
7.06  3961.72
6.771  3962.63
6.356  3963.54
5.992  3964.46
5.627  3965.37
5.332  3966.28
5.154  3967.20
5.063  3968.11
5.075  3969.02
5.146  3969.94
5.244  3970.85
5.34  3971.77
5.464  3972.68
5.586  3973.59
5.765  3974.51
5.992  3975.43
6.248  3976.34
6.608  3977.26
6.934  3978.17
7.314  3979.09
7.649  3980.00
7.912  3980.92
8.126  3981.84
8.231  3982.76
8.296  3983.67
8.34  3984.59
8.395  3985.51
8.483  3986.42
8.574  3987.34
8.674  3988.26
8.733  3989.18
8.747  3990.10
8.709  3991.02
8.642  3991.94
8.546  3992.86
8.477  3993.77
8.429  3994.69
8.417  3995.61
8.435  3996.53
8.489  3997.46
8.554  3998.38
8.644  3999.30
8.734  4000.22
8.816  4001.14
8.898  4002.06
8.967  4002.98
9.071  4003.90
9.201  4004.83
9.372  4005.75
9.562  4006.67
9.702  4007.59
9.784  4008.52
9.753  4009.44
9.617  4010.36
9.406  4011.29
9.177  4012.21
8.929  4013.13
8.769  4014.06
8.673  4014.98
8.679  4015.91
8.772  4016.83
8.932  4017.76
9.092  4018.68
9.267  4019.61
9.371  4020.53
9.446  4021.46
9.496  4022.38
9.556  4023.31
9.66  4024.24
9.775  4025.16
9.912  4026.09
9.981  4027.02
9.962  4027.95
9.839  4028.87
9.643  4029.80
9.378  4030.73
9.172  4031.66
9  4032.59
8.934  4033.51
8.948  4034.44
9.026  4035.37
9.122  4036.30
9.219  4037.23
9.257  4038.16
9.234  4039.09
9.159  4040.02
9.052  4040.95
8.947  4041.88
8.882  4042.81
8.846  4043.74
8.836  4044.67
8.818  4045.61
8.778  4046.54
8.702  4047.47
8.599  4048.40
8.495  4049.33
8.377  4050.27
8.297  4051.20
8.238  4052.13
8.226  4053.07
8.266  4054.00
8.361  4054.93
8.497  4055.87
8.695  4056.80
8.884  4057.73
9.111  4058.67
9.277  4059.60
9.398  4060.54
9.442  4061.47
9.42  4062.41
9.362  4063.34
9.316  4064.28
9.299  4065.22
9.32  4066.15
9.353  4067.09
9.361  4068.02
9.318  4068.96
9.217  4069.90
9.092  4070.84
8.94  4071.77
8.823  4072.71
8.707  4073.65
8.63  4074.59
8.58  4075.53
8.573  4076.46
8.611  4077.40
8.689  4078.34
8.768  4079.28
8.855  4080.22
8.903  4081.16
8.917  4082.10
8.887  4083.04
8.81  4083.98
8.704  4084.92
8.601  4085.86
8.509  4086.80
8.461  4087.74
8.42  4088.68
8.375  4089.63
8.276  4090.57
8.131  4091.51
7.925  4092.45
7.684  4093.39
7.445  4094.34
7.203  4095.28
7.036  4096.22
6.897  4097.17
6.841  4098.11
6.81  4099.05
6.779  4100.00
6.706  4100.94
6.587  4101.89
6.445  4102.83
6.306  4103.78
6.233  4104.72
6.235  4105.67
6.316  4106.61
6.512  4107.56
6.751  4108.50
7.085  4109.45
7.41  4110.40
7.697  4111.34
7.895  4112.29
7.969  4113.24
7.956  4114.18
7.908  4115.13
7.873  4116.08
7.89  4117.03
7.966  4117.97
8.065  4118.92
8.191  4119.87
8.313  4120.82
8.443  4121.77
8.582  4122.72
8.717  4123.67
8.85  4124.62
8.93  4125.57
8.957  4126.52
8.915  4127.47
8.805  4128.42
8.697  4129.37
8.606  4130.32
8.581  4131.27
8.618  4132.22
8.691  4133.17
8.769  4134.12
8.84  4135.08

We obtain 1.3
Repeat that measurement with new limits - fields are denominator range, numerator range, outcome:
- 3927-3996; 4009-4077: 1.29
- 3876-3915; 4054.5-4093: 1.39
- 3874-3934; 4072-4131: 1.24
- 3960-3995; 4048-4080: 1.31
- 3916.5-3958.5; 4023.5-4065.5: 1.26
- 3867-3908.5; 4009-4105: 1.35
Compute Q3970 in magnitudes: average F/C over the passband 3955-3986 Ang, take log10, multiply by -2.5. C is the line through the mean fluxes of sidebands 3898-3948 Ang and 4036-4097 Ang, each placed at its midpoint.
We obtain 0.20 mag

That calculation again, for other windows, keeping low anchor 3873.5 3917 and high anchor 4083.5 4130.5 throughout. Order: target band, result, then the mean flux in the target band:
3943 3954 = -0.15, 8.3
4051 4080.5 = -0.17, 8.91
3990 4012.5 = -0.21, 8.97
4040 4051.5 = -0.16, 8.74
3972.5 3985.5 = 0.03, 7.11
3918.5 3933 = -0.01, 7.21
